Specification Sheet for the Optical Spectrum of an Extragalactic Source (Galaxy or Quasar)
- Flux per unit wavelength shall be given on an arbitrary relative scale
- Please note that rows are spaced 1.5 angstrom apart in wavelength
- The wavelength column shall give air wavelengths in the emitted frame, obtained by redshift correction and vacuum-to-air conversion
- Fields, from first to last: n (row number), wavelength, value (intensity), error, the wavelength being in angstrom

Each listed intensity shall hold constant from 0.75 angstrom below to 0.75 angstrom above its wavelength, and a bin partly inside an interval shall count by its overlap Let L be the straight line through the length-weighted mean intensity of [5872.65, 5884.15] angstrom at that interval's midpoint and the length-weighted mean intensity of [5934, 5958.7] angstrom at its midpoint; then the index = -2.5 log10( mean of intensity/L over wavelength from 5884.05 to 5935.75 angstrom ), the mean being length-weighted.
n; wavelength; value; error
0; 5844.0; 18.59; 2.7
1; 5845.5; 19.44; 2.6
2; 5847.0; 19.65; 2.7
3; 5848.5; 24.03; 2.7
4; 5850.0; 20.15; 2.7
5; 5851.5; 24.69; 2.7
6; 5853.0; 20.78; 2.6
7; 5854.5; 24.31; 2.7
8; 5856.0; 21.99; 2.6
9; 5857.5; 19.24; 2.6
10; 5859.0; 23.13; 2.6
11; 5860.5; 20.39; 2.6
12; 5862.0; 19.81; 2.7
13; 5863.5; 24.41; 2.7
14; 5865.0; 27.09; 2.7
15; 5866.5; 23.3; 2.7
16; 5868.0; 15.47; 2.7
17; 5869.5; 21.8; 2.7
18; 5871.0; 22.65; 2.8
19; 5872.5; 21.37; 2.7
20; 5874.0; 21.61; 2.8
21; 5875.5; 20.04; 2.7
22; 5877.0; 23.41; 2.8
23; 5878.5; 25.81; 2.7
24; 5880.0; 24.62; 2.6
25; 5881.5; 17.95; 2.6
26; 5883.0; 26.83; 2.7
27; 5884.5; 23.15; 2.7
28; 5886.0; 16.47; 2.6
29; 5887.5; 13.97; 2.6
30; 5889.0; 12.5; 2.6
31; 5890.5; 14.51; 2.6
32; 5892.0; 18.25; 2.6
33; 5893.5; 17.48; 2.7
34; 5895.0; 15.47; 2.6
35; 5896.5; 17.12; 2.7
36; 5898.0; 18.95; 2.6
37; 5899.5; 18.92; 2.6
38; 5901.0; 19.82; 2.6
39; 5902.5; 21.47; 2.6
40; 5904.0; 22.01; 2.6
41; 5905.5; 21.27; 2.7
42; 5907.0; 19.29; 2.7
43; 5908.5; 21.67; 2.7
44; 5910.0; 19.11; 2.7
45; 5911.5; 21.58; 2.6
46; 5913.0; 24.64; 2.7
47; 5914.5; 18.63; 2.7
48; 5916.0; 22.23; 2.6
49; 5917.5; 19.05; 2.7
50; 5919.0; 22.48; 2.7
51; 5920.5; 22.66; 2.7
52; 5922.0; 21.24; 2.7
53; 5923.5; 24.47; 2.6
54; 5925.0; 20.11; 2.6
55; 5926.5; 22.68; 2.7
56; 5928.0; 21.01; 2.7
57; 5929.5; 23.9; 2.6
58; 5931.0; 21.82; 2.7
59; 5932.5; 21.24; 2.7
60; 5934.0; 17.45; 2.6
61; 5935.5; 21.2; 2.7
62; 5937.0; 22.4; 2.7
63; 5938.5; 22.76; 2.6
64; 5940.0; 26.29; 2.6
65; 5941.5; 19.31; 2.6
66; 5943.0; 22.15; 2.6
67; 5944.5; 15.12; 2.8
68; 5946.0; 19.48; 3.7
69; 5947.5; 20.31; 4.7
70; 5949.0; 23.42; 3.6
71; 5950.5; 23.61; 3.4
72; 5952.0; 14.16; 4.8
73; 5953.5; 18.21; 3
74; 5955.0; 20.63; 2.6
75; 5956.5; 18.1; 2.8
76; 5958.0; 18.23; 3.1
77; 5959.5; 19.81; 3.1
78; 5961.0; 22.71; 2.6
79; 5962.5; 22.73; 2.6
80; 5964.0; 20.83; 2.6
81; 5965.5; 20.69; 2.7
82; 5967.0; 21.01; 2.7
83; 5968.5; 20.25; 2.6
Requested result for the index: 0.09 mag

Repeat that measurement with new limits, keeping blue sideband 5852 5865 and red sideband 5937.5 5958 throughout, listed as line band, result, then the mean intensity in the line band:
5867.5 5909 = 0.09 mag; 19.8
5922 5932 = -0.08 mag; 22.2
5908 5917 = -0.01 mag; 21.2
